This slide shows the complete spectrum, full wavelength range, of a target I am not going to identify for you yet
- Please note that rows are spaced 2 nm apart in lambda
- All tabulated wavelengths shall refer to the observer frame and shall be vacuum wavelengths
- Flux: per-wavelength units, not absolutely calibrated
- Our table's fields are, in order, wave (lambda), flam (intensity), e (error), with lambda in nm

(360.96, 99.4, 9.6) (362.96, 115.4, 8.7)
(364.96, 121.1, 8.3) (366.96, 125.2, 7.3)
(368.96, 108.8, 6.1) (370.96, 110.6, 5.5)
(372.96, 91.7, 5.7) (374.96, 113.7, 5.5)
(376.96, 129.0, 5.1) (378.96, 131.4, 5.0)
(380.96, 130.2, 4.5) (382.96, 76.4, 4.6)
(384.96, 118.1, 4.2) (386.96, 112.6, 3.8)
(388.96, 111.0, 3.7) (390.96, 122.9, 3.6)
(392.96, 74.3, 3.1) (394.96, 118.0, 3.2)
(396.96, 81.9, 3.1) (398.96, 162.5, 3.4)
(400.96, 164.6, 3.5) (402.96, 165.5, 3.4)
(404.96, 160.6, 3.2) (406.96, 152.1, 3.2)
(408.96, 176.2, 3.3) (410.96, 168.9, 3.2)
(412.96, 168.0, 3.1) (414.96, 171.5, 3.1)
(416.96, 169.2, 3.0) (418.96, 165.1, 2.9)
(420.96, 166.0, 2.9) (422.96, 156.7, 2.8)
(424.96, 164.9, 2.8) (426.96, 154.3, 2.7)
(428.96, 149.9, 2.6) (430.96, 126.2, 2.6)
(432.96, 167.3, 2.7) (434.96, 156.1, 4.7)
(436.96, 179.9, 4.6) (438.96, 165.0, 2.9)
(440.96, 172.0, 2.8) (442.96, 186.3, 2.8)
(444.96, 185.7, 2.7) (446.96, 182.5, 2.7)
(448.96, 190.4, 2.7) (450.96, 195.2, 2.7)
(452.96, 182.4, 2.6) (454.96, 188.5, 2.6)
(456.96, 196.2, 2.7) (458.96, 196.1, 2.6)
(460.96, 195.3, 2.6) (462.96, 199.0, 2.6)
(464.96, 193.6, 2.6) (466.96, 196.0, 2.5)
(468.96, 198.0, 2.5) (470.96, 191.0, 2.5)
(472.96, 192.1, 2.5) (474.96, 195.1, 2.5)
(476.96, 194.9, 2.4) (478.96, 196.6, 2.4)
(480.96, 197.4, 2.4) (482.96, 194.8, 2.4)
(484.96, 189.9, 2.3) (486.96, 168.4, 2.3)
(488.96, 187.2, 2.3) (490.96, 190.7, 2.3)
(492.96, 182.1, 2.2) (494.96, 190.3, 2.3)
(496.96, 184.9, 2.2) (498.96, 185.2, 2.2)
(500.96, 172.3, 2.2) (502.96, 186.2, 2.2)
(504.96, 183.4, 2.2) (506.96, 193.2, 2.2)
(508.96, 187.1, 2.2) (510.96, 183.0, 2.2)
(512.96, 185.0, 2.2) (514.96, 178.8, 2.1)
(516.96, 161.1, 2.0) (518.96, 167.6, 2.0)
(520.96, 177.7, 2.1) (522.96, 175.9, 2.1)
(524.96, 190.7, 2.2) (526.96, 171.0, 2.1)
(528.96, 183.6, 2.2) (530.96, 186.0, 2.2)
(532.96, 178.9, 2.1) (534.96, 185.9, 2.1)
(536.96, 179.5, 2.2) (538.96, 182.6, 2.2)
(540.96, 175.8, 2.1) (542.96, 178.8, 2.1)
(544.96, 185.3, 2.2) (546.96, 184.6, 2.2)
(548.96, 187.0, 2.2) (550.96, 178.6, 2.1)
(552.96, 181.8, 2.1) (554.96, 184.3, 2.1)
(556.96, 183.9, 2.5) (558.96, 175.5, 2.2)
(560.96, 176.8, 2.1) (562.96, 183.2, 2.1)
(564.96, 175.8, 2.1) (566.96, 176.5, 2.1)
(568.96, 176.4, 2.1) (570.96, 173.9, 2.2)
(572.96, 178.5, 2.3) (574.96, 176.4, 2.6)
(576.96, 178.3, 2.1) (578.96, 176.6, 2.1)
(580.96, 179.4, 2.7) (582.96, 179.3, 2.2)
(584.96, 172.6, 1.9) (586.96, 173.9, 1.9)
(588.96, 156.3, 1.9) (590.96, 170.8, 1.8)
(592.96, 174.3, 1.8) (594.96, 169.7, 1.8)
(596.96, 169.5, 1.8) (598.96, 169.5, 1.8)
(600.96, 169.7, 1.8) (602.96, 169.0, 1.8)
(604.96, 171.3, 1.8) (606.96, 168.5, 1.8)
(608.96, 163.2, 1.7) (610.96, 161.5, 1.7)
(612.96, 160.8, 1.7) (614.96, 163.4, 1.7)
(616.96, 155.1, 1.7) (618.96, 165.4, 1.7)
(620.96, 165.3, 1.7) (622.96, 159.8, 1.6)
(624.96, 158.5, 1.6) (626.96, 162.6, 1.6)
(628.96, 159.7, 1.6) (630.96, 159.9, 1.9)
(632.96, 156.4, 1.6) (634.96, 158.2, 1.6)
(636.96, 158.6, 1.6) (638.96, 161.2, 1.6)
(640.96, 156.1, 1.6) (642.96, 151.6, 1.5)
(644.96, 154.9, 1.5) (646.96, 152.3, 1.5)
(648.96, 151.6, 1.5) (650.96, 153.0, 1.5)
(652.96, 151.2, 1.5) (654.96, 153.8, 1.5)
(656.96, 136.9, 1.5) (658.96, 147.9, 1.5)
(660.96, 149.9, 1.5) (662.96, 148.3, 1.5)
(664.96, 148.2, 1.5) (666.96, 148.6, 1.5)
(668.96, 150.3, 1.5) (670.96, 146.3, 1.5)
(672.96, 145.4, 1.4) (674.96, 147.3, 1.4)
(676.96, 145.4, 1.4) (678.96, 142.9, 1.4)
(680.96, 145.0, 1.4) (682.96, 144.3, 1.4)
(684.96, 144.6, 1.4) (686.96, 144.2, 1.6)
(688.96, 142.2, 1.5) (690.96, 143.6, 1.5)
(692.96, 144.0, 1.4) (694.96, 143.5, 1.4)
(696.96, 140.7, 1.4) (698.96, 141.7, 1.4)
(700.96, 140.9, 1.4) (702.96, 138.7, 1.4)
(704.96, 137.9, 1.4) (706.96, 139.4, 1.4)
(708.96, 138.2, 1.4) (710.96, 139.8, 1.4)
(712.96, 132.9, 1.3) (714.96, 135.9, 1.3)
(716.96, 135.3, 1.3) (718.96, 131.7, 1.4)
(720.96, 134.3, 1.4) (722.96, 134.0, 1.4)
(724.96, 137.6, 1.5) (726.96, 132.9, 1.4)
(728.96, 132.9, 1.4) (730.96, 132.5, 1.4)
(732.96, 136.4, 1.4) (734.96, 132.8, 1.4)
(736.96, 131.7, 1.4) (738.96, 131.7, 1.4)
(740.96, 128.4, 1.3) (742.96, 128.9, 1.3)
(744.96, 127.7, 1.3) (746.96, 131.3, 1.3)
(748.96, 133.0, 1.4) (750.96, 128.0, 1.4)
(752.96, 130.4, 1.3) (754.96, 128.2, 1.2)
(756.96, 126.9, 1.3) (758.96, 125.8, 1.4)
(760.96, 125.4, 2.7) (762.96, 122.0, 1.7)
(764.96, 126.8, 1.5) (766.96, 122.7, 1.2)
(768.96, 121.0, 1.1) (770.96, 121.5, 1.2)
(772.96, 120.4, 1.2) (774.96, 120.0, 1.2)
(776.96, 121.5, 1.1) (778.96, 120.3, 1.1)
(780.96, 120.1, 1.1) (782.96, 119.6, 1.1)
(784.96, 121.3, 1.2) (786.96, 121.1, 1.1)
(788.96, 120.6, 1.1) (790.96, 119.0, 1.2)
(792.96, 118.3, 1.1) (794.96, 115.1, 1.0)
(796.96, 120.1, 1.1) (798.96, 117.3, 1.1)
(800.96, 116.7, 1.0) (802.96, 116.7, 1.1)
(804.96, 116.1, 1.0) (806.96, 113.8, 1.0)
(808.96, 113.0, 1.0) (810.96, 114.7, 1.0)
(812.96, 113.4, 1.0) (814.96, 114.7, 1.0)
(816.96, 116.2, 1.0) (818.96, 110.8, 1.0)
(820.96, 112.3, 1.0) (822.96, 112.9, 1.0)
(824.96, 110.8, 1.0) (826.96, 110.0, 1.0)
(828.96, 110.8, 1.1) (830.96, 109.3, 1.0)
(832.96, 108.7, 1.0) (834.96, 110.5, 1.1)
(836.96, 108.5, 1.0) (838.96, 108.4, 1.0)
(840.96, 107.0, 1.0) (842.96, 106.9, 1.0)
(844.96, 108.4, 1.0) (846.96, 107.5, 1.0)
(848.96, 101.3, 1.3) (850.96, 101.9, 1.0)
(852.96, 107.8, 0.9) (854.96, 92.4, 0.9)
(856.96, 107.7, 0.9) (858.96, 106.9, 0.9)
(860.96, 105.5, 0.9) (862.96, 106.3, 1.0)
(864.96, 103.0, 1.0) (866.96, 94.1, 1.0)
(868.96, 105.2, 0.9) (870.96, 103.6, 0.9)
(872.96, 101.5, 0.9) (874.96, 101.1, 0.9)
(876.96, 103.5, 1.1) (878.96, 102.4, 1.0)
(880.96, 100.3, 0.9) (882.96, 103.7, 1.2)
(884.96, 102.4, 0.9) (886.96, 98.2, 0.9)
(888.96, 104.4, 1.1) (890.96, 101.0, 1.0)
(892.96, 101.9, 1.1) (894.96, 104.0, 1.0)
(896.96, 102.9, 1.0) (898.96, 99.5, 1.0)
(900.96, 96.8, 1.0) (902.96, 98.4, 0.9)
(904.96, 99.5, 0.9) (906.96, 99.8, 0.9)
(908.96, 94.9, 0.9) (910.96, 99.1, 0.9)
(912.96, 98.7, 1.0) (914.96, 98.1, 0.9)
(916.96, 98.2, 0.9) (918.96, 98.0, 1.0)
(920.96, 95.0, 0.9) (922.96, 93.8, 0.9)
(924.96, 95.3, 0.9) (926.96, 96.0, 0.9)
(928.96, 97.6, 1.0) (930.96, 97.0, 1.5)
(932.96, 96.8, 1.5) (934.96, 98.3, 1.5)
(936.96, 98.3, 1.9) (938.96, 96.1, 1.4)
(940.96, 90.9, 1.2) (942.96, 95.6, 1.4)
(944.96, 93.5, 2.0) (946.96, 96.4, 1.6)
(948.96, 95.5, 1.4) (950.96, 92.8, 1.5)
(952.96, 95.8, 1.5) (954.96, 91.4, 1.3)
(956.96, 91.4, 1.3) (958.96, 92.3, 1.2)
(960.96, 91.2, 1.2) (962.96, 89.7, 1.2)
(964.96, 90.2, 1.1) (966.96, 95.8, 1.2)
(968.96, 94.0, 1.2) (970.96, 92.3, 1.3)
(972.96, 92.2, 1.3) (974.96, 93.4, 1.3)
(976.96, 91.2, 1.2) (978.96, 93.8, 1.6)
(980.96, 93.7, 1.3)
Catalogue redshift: 0.000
